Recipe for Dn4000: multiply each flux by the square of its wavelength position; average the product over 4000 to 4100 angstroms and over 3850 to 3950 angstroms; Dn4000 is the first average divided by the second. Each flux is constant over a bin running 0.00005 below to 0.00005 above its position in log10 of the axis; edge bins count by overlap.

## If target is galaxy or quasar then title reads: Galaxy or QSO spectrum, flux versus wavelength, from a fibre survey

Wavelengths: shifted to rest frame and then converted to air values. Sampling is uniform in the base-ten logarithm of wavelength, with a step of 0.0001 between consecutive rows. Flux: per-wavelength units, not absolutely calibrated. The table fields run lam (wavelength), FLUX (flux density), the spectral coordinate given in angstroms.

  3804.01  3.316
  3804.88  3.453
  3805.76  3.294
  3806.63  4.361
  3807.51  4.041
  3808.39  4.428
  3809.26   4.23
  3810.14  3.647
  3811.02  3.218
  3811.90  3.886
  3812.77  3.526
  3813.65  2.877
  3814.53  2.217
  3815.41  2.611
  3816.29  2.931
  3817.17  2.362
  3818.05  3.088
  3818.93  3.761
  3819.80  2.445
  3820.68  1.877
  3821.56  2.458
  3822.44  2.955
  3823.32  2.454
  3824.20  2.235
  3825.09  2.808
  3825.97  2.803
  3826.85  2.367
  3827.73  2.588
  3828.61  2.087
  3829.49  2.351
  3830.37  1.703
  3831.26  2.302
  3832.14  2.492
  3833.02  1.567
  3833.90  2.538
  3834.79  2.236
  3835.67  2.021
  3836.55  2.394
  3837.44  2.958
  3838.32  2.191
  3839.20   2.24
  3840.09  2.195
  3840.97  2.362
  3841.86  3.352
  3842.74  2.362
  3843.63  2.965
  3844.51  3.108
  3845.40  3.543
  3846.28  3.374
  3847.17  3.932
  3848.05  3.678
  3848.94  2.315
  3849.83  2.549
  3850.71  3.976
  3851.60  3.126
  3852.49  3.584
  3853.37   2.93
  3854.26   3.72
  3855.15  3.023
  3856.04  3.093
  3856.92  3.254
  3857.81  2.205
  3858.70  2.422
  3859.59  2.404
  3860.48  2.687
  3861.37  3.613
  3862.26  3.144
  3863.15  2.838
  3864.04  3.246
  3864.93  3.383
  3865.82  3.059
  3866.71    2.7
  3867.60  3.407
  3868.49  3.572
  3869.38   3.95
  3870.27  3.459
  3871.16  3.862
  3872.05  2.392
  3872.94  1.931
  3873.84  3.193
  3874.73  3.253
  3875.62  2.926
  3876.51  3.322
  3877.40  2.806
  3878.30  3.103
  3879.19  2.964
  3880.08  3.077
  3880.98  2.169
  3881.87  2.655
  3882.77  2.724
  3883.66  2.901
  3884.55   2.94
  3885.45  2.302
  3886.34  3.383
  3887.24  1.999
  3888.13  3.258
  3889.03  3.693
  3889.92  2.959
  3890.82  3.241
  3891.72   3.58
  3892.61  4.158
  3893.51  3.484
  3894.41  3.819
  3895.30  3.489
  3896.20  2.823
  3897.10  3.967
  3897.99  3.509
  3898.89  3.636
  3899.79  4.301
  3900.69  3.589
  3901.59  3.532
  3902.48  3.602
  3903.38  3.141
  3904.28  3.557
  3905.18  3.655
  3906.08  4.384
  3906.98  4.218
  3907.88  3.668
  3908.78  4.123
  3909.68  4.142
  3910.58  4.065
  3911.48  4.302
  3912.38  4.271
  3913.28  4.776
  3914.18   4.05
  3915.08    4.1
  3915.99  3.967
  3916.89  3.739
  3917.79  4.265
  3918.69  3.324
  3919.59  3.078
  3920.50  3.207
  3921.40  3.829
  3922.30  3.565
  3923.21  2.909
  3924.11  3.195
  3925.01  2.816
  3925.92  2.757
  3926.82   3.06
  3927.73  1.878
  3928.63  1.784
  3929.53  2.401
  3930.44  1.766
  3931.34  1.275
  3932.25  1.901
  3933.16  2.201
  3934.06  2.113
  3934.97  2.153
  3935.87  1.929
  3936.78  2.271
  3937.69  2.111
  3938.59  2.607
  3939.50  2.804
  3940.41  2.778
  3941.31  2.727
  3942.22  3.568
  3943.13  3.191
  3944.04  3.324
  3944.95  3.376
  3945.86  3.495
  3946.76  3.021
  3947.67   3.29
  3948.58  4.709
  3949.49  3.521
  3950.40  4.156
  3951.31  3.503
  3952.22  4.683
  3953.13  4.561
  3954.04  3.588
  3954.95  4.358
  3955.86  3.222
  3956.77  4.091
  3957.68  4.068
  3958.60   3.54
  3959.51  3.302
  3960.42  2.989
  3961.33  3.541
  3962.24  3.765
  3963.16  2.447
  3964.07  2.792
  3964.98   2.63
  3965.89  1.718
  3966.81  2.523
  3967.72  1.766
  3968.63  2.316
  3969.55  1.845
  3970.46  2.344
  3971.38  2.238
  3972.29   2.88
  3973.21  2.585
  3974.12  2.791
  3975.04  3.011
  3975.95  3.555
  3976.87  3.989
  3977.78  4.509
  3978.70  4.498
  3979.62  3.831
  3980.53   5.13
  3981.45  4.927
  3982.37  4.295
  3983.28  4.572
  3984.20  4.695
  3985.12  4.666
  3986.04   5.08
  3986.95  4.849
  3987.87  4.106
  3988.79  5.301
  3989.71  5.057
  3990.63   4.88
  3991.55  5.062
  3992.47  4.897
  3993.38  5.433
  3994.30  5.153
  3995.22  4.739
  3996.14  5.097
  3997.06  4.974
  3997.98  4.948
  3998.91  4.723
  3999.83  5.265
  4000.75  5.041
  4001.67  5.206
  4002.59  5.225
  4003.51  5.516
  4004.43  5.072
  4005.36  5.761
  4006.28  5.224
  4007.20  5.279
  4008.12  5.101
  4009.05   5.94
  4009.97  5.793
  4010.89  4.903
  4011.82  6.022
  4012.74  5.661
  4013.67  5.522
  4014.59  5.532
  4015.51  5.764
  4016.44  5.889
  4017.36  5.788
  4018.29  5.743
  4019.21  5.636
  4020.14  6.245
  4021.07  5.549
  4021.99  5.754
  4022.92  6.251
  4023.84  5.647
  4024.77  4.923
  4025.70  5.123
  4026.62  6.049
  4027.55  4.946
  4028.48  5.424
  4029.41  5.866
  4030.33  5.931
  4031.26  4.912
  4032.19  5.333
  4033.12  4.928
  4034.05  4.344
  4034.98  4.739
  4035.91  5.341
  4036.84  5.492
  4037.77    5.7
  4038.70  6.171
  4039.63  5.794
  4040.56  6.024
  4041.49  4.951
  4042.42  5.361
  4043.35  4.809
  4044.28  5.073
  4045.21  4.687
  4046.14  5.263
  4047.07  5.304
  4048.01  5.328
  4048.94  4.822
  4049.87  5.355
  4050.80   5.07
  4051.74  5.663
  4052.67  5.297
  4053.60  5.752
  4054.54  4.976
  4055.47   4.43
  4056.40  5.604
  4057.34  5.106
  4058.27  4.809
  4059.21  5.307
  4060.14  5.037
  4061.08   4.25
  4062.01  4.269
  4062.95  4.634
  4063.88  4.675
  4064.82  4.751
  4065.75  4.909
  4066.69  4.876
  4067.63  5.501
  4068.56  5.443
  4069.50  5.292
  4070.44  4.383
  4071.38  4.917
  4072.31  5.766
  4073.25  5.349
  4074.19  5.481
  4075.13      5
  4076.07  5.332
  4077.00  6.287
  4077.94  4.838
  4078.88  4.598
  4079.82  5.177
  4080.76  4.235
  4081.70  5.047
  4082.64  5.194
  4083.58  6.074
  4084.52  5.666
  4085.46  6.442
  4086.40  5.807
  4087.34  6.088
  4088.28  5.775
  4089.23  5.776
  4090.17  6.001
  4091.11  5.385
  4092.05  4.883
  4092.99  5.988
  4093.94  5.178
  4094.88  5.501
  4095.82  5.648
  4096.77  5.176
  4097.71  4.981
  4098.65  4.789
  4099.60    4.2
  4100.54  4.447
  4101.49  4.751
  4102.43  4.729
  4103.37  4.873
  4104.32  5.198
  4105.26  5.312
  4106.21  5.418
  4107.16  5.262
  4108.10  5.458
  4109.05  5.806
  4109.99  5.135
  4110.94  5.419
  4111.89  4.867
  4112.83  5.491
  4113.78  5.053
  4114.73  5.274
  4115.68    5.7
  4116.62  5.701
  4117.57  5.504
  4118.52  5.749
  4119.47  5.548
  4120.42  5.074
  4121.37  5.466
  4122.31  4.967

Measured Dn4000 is 1.8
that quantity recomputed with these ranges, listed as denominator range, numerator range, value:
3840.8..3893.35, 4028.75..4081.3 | 1.84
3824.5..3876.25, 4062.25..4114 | 2.06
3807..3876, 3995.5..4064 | 2.01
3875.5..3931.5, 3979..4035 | 1.66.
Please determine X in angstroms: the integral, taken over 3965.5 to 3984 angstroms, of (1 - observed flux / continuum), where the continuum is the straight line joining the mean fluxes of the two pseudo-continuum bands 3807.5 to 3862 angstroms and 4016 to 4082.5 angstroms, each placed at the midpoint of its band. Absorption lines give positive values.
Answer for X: 4.7 angstroms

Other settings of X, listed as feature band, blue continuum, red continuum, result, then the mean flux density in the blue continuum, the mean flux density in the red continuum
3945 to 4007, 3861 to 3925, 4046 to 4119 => 2.74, 3.41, 5.23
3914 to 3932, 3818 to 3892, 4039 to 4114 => 2.75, 2.86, 5.21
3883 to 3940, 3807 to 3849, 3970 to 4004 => 6.58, 2.8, 4.46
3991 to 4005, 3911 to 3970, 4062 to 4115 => -4.10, 3.12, 5.23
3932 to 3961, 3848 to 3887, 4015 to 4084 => 5.59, 3.02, 5.26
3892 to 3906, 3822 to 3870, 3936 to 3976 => -3.18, 2.82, 3.11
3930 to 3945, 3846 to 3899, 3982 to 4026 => 6.25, 3.13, 5.27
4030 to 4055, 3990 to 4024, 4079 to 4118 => 0.48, 5.41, 5.32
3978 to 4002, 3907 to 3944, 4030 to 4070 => -4.09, 3.08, 5.14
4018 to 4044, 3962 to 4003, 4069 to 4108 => -4.87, 4.03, 5.28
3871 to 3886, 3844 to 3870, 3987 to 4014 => 2.73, 3.17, 5.2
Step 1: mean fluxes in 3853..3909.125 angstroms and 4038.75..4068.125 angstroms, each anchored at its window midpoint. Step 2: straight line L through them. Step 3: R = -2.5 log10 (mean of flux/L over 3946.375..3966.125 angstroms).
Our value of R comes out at 0.14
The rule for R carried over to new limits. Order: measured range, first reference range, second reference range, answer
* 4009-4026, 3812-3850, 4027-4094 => -0.188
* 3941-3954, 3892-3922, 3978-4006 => 0.188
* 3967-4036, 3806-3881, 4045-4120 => -0.084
